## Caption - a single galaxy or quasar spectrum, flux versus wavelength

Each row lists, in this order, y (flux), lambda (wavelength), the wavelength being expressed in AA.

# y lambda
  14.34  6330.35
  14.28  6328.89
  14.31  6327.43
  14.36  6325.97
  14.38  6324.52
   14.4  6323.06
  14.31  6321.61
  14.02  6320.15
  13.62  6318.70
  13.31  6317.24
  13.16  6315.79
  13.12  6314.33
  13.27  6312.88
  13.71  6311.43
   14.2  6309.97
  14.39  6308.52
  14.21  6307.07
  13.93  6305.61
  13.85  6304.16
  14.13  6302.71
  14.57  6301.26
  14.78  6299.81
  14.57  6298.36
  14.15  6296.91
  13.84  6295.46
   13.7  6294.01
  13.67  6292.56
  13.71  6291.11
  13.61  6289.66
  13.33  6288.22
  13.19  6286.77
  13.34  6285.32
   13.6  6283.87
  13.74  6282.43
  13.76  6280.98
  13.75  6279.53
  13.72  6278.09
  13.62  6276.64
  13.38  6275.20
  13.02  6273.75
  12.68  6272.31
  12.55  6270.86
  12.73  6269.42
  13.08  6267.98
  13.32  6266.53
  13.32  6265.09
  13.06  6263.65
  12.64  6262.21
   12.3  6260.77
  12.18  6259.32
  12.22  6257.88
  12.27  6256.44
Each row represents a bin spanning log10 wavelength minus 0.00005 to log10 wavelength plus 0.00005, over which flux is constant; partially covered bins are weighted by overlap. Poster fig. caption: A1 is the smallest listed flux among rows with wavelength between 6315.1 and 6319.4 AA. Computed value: 13.16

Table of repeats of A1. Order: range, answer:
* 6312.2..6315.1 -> 13.12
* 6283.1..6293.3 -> 13.19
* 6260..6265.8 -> 12.3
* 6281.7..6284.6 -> 13.6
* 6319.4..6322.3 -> 14.02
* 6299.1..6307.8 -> 13.85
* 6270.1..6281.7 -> 12.55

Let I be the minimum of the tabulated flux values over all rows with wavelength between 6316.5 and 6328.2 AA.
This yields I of 13.31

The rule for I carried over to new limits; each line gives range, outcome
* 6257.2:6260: 12.18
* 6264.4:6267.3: 13.32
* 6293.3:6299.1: 13.7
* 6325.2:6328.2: 14.31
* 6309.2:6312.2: 13.71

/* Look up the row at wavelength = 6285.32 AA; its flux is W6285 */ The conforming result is 13.34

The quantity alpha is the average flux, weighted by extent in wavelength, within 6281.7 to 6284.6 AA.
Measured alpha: 13.7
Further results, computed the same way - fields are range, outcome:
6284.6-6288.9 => 13.3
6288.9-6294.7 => 13.7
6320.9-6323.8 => 14.4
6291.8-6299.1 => 14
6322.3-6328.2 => 14.4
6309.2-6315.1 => 13.6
